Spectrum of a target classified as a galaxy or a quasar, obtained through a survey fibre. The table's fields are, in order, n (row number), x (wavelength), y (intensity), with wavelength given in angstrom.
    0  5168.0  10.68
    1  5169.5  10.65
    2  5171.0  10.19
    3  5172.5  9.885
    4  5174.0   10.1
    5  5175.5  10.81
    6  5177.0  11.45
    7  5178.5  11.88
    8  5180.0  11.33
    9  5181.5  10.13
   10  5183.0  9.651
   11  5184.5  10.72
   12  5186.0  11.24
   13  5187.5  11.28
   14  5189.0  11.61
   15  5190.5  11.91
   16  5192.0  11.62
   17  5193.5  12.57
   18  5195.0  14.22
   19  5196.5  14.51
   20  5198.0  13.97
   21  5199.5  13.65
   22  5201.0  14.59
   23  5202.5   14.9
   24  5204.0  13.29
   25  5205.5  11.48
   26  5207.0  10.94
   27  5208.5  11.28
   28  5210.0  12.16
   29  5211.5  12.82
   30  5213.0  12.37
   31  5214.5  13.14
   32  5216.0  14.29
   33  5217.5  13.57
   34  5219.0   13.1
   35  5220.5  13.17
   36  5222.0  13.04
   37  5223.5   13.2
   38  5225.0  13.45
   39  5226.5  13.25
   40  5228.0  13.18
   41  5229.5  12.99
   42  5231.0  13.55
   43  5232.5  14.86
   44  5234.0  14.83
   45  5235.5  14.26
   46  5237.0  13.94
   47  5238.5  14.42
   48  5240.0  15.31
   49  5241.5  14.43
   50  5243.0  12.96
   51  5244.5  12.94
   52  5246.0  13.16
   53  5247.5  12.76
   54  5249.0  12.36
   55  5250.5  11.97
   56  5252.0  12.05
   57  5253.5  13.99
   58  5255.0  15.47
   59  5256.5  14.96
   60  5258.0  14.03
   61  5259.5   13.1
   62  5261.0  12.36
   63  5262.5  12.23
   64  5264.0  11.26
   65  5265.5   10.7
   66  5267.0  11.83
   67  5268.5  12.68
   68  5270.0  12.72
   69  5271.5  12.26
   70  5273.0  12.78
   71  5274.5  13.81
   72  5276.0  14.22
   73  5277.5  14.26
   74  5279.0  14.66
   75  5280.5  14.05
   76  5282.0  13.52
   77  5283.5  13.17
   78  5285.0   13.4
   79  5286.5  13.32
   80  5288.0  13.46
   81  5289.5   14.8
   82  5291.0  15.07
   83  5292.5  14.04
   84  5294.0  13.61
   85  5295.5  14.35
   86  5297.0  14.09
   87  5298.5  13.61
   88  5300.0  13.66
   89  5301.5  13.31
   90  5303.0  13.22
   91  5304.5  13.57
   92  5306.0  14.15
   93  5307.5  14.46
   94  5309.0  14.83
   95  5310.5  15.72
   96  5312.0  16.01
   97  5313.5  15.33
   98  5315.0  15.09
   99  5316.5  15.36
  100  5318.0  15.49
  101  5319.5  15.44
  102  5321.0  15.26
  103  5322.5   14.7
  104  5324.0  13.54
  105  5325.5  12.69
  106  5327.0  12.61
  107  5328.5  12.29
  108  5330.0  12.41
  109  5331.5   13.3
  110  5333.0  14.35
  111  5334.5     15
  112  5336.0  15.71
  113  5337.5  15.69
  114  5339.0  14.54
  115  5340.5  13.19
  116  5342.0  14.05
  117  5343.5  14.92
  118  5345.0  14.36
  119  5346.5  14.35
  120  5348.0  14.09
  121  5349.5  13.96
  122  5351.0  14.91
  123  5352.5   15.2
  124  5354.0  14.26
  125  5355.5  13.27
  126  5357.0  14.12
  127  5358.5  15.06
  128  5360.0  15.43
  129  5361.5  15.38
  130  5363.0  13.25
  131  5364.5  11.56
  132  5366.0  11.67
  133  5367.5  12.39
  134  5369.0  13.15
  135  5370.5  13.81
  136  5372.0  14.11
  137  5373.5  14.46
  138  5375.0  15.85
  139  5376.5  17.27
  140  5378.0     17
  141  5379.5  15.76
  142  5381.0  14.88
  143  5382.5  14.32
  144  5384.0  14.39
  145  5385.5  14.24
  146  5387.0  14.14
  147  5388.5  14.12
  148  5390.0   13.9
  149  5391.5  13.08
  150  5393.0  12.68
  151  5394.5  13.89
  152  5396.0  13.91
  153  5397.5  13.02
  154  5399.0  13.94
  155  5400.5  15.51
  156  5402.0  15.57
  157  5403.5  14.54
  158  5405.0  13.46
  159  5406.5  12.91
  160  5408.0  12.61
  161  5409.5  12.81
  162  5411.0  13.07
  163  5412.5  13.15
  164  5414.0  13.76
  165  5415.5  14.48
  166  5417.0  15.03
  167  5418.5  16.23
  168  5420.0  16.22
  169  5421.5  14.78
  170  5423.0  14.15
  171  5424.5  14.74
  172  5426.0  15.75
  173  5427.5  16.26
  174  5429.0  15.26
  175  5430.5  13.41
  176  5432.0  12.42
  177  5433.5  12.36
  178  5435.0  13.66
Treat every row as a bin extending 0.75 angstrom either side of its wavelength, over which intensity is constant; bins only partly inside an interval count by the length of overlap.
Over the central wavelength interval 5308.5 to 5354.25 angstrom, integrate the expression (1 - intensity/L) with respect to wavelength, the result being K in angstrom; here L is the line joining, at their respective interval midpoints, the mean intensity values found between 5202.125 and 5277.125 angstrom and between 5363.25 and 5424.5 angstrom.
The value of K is -2.4 angstrom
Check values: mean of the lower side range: 13.2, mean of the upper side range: 14.1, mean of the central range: 14.5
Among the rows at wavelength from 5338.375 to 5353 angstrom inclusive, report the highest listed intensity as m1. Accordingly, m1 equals 15.2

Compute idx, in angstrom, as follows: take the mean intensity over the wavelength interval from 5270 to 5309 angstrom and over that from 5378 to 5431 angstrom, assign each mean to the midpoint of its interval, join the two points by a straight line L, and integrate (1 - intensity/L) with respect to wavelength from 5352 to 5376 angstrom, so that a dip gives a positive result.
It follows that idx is 0.3 angstrom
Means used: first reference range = 13.8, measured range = 14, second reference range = 14.3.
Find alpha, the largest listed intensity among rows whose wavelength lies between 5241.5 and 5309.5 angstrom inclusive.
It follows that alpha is 15.47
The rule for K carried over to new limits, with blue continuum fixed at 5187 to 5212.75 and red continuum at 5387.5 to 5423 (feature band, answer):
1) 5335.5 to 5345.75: -0.7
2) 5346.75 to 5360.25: -0.7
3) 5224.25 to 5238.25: -0.9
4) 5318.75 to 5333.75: -0.1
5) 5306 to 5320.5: -1.9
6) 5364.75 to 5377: -0.1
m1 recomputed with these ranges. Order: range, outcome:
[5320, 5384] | 17.27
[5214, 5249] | 15.31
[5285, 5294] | 15.07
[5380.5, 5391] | 14.88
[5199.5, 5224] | 14.9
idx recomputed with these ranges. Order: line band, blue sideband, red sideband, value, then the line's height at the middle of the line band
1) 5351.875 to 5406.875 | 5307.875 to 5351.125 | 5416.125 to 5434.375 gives 1.4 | 14.6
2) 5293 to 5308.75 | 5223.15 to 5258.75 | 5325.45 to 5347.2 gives 0.1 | 13.9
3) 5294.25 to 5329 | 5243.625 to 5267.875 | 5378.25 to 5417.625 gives -2.6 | 13.3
